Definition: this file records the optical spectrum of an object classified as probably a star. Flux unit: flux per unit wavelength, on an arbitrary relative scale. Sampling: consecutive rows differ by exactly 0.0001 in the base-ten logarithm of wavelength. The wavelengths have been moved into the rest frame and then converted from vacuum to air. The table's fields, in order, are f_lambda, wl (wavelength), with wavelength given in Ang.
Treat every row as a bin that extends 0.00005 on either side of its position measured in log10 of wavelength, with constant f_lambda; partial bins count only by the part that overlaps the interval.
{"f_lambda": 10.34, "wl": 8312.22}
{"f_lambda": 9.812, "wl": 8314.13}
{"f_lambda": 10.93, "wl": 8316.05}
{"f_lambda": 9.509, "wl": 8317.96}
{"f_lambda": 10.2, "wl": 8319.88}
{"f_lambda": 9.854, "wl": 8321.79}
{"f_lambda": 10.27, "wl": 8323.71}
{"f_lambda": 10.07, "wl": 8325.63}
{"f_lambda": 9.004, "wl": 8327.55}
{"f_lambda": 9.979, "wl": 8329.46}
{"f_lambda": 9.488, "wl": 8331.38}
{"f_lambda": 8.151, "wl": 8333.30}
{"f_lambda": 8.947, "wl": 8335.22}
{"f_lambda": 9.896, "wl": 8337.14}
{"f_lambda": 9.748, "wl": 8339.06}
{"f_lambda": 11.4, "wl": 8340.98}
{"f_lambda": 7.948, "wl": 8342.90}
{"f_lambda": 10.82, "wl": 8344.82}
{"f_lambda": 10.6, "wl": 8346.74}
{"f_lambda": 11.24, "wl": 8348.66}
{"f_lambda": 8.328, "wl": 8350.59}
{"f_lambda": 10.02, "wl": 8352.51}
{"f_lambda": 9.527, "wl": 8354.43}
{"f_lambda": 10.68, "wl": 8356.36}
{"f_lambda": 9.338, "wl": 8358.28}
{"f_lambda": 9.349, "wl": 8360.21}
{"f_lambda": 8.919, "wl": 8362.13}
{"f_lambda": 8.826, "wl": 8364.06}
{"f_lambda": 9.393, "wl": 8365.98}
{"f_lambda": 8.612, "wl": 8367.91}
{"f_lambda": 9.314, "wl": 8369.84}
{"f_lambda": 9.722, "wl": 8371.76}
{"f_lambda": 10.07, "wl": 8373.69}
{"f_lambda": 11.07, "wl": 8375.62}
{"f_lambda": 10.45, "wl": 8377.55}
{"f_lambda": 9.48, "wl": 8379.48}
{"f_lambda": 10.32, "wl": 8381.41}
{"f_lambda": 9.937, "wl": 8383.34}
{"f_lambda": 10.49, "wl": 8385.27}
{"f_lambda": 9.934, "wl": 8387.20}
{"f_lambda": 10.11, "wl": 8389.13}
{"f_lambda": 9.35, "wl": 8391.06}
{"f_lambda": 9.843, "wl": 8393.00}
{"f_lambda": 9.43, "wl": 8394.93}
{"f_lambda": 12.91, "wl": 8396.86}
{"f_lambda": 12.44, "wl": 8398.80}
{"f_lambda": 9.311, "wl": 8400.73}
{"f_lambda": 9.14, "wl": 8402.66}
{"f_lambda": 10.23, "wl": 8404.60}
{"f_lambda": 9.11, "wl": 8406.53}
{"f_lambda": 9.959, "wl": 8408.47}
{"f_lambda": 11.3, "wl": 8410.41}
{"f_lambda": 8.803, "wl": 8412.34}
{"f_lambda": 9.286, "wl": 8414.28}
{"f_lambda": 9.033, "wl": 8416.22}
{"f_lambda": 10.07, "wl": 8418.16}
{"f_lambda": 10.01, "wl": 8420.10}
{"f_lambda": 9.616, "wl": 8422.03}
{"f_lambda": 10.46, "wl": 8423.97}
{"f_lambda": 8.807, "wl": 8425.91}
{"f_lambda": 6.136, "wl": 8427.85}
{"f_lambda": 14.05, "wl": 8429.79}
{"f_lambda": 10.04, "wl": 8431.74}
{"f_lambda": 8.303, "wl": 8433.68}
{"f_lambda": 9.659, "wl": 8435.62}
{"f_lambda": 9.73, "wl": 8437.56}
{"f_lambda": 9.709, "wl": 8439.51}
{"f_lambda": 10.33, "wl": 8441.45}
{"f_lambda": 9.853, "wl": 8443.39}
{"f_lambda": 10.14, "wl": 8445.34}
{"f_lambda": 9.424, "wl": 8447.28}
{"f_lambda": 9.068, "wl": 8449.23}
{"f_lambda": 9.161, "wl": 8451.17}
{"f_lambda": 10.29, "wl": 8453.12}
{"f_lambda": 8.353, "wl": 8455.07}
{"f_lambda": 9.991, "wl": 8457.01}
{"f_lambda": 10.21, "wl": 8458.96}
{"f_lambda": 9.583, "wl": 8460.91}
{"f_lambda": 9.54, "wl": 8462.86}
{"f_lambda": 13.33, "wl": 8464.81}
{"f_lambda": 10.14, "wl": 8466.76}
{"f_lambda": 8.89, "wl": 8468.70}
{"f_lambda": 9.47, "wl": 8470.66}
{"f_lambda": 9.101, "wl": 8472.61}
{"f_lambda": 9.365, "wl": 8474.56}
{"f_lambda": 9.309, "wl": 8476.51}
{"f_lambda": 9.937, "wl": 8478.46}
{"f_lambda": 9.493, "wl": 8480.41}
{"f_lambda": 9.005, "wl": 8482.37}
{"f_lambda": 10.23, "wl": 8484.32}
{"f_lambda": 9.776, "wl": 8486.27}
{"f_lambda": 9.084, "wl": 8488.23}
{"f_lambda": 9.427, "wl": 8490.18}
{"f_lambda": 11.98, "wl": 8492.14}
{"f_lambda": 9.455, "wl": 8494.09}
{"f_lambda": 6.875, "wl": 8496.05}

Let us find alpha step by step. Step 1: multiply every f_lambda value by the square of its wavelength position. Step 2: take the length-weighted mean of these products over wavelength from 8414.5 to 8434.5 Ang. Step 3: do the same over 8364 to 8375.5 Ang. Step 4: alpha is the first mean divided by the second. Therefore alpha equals 1.0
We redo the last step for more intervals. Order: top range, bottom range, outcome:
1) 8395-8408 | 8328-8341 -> 1.11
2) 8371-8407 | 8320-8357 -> 1.05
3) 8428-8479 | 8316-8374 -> 1.04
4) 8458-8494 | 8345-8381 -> 1.04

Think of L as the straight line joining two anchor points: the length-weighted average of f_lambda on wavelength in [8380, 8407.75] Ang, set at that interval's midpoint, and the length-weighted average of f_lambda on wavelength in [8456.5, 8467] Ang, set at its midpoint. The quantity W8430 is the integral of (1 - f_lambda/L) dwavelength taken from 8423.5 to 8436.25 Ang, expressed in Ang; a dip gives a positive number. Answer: 0.91 Ang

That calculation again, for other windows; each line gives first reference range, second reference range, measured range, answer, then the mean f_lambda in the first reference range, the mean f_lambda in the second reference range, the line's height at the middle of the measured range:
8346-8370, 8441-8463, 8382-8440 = -1.9 Ang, 9.55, 9.65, 9.6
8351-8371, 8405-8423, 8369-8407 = -2.4 Ang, 9.37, 9.71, 9.54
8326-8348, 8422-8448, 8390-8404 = -0.9 Ang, 9.67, 9.74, 9.71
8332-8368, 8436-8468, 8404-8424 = 0.1 Ang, 9.59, 9.92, 9.79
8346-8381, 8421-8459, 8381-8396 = -0.4 Ang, 9.72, 9.66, 9.7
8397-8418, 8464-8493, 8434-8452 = 0.5 Ang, 9.99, 9.87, 9.93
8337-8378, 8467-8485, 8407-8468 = -1.7 Ang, 9.77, 9.44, 9.55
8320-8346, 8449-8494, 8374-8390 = -0.8 Ang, 9.69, 9.78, 9.72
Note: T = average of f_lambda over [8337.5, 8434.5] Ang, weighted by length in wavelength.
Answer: 9.87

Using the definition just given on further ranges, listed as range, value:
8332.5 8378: 9.68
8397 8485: 9.79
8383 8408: 10.2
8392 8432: 10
